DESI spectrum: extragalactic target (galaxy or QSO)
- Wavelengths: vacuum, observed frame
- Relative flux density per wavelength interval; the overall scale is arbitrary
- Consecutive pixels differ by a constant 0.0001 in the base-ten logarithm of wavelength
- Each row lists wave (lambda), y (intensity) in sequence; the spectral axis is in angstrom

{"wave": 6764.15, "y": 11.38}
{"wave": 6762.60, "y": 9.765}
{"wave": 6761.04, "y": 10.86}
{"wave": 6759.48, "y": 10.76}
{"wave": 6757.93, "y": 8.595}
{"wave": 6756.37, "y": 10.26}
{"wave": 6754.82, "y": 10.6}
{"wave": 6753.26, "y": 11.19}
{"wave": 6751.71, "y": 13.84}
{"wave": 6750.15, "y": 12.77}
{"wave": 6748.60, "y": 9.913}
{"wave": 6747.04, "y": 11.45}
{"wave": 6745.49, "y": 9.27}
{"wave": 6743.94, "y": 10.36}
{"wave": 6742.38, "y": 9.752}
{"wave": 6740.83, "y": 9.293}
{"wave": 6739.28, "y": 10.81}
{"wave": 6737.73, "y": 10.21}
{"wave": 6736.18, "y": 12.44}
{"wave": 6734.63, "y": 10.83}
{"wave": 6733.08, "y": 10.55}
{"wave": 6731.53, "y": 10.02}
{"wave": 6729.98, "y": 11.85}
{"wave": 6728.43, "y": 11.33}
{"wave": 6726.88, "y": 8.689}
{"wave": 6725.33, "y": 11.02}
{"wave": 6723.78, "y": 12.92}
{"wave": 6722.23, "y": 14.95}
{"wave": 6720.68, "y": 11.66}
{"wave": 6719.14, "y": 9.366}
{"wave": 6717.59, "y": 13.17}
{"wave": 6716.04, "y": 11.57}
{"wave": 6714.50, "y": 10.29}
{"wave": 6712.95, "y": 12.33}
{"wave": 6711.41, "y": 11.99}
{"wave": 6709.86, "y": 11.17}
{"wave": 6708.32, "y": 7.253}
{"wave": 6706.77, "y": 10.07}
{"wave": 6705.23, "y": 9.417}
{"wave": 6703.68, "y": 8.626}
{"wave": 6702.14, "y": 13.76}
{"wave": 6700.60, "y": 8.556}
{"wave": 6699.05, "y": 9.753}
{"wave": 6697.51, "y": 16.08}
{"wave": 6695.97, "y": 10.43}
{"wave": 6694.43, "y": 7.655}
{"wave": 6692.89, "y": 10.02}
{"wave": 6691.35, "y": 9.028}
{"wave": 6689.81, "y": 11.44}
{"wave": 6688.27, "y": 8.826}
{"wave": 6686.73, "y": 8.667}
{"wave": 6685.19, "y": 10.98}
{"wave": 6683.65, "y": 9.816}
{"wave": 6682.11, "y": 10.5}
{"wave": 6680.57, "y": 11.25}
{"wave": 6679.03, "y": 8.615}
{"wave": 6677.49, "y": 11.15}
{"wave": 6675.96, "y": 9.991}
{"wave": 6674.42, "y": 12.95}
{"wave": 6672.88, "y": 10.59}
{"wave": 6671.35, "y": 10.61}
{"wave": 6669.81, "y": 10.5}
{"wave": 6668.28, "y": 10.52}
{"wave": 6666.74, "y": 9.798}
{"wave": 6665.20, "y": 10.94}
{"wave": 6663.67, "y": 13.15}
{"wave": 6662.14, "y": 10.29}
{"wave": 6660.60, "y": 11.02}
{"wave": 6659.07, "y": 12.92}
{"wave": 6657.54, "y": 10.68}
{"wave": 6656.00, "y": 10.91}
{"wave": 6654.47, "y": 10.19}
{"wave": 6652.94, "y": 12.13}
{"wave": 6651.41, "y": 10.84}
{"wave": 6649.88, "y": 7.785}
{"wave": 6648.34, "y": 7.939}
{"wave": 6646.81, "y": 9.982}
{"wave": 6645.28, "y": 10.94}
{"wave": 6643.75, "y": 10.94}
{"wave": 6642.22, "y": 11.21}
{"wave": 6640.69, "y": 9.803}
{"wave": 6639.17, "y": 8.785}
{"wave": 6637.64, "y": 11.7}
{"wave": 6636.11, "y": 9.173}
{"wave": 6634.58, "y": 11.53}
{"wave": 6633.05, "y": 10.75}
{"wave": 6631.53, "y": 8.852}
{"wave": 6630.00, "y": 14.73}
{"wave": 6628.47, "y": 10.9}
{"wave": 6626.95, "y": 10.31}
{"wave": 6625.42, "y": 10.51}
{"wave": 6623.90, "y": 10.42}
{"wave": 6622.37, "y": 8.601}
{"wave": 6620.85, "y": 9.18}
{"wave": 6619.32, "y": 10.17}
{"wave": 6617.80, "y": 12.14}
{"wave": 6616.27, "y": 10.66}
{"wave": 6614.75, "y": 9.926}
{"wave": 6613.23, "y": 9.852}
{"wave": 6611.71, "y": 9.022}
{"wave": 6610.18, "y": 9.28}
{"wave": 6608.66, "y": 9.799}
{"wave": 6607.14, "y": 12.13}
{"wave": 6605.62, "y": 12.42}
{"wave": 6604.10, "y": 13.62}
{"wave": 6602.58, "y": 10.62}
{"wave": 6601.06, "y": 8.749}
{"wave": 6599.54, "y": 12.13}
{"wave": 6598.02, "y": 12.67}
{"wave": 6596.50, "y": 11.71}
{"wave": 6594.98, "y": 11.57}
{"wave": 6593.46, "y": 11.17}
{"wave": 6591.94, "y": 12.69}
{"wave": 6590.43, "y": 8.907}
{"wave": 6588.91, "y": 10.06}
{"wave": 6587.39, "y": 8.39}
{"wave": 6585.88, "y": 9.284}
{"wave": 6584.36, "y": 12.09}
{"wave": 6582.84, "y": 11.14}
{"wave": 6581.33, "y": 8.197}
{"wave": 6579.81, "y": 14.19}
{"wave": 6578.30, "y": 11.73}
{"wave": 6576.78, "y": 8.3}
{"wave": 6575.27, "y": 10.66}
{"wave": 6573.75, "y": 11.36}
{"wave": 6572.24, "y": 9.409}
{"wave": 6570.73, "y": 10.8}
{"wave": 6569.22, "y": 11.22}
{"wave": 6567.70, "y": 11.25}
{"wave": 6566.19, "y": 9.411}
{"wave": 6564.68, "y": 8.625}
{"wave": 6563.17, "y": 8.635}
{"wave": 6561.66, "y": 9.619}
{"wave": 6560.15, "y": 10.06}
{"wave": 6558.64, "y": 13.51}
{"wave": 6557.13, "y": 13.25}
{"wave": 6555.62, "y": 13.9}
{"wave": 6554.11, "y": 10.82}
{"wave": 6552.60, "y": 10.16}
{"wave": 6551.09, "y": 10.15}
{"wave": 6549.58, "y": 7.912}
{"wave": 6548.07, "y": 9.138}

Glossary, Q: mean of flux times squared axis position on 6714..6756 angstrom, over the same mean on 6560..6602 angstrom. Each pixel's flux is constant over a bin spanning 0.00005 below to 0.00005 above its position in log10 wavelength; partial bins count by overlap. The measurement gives 1.11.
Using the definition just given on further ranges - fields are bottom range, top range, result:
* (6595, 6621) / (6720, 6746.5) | 1.04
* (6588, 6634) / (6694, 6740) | 1.05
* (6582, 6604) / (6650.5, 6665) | 1.06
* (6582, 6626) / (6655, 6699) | 1.02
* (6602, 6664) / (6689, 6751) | 1.04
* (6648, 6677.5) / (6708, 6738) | 1.06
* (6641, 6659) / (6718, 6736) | 1.11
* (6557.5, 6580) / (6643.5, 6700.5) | 1.03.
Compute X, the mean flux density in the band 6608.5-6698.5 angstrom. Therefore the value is 10.5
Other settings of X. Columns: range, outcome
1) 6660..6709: 10.4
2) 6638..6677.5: 10.6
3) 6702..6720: 10.7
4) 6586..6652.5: 10.5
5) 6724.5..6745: 10.5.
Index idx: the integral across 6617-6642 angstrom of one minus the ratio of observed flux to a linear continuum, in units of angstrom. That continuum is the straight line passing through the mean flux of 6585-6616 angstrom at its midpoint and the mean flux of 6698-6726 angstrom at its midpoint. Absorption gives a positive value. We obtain 0.71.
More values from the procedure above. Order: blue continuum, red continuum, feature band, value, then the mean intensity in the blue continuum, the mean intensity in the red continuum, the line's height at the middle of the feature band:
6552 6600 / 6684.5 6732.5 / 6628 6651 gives 1.0 angstrom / 10.8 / 10.7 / 10.8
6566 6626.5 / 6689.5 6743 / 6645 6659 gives 0.6 angstrom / 10.6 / 10.8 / 10.7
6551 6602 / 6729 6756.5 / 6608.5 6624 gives 1.3 angstrom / 10.8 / 10.9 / 10.8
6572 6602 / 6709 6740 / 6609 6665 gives 2.5 angstrom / 10.7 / 11.3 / 11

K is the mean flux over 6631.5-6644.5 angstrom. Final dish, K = 10.4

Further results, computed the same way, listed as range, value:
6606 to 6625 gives 10.2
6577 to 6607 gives 11.1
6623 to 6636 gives 10.9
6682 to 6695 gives 9.65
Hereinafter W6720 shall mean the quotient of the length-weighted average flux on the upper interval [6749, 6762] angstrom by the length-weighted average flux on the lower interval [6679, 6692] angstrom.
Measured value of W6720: 1.11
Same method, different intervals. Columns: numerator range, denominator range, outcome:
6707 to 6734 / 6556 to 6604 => 1.04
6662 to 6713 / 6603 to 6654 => 1.00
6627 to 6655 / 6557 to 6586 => 0.99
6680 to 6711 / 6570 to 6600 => 0.94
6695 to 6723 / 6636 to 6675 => 1.04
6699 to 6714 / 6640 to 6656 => 1.01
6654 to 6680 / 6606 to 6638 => 1.04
